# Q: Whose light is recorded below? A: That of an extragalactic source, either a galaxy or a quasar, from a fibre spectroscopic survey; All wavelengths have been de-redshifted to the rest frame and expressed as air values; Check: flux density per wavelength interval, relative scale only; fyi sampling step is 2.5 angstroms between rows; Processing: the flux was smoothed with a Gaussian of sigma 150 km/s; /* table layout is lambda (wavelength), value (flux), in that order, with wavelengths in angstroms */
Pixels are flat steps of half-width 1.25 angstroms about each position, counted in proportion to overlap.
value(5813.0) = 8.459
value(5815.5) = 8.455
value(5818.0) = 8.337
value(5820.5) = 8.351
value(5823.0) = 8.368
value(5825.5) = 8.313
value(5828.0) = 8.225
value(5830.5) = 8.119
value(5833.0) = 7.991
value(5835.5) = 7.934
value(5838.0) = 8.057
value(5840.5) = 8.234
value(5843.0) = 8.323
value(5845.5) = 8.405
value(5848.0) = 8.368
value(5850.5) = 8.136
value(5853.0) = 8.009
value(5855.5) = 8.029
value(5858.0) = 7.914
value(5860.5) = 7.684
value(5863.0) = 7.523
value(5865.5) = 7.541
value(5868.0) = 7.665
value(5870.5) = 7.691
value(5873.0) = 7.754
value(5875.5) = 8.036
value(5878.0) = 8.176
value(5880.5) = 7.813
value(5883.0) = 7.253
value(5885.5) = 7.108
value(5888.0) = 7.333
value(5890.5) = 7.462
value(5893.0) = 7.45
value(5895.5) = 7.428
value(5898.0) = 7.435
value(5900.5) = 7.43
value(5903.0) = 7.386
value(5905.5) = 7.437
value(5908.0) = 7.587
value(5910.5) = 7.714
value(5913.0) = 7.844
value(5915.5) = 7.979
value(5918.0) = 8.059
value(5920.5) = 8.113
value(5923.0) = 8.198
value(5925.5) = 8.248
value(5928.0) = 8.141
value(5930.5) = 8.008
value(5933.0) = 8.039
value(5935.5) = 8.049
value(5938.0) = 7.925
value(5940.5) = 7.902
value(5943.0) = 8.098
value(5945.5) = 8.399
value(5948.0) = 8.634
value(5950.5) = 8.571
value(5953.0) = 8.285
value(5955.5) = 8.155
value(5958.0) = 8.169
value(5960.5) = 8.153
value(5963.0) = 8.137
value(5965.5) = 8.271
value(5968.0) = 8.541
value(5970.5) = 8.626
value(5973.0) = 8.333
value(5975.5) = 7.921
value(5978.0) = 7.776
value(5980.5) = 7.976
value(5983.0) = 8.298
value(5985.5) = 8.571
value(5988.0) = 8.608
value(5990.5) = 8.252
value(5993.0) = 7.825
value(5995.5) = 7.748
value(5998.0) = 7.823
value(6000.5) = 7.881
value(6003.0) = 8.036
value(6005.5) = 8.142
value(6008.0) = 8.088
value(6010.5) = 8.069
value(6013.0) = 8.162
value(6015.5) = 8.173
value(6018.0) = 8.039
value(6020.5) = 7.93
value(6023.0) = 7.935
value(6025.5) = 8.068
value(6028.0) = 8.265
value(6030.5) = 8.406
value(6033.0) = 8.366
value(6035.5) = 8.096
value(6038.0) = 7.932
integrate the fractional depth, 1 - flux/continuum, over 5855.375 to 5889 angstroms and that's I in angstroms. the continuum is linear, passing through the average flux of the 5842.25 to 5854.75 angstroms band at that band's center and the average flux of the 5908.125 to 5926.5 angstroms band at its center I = 2.0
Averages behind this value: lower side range 8.24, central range 7.67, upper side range 7.99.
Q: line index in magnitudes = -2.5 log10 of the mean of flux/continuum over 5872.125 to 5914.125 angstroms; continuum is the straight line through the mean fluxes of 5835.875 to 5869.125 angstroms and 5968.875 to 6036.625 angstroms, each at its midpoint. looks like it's 0.06 mag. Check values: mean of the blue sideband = 7.99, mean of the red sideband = 8.13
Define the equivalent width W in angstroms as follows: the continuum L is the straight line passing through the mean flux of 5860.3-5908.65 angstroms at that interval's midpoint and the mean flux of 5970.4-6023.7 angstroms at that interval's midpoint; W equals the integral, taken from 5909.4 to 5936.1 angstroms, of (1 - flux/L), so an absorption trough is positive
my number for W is -1.0 angstroms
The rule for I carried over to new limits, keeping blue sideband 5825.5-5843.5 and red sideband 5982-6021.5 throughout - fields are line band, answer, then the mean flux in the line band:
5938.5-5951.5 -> -0.3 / 8.29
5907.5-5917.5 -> 0.4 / 7.82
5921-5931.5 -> 0.0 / 8.15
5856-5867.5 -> 0.6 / 7.69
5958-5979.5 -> -0.3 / 8.21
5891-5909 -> 1.5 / 7.45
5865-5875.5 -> 0.5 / 7.72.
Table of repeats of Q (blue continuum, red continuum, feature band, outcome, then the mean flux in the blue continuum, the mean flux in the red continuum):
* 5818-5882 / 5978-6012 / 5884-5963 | 0.02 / 8.03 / 8.09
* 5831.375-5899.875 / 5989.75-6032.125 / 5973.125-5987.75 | -0.02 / 7.8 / 8.05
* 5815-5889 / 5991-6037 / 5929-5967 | -0.02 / 7.97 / 8.06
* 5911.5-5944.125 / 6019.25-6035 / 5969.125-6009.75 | 0.00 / 8.04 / 8.16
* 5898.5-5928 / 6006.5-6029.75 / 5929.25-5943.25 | -0.02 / 7.82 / 8.09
